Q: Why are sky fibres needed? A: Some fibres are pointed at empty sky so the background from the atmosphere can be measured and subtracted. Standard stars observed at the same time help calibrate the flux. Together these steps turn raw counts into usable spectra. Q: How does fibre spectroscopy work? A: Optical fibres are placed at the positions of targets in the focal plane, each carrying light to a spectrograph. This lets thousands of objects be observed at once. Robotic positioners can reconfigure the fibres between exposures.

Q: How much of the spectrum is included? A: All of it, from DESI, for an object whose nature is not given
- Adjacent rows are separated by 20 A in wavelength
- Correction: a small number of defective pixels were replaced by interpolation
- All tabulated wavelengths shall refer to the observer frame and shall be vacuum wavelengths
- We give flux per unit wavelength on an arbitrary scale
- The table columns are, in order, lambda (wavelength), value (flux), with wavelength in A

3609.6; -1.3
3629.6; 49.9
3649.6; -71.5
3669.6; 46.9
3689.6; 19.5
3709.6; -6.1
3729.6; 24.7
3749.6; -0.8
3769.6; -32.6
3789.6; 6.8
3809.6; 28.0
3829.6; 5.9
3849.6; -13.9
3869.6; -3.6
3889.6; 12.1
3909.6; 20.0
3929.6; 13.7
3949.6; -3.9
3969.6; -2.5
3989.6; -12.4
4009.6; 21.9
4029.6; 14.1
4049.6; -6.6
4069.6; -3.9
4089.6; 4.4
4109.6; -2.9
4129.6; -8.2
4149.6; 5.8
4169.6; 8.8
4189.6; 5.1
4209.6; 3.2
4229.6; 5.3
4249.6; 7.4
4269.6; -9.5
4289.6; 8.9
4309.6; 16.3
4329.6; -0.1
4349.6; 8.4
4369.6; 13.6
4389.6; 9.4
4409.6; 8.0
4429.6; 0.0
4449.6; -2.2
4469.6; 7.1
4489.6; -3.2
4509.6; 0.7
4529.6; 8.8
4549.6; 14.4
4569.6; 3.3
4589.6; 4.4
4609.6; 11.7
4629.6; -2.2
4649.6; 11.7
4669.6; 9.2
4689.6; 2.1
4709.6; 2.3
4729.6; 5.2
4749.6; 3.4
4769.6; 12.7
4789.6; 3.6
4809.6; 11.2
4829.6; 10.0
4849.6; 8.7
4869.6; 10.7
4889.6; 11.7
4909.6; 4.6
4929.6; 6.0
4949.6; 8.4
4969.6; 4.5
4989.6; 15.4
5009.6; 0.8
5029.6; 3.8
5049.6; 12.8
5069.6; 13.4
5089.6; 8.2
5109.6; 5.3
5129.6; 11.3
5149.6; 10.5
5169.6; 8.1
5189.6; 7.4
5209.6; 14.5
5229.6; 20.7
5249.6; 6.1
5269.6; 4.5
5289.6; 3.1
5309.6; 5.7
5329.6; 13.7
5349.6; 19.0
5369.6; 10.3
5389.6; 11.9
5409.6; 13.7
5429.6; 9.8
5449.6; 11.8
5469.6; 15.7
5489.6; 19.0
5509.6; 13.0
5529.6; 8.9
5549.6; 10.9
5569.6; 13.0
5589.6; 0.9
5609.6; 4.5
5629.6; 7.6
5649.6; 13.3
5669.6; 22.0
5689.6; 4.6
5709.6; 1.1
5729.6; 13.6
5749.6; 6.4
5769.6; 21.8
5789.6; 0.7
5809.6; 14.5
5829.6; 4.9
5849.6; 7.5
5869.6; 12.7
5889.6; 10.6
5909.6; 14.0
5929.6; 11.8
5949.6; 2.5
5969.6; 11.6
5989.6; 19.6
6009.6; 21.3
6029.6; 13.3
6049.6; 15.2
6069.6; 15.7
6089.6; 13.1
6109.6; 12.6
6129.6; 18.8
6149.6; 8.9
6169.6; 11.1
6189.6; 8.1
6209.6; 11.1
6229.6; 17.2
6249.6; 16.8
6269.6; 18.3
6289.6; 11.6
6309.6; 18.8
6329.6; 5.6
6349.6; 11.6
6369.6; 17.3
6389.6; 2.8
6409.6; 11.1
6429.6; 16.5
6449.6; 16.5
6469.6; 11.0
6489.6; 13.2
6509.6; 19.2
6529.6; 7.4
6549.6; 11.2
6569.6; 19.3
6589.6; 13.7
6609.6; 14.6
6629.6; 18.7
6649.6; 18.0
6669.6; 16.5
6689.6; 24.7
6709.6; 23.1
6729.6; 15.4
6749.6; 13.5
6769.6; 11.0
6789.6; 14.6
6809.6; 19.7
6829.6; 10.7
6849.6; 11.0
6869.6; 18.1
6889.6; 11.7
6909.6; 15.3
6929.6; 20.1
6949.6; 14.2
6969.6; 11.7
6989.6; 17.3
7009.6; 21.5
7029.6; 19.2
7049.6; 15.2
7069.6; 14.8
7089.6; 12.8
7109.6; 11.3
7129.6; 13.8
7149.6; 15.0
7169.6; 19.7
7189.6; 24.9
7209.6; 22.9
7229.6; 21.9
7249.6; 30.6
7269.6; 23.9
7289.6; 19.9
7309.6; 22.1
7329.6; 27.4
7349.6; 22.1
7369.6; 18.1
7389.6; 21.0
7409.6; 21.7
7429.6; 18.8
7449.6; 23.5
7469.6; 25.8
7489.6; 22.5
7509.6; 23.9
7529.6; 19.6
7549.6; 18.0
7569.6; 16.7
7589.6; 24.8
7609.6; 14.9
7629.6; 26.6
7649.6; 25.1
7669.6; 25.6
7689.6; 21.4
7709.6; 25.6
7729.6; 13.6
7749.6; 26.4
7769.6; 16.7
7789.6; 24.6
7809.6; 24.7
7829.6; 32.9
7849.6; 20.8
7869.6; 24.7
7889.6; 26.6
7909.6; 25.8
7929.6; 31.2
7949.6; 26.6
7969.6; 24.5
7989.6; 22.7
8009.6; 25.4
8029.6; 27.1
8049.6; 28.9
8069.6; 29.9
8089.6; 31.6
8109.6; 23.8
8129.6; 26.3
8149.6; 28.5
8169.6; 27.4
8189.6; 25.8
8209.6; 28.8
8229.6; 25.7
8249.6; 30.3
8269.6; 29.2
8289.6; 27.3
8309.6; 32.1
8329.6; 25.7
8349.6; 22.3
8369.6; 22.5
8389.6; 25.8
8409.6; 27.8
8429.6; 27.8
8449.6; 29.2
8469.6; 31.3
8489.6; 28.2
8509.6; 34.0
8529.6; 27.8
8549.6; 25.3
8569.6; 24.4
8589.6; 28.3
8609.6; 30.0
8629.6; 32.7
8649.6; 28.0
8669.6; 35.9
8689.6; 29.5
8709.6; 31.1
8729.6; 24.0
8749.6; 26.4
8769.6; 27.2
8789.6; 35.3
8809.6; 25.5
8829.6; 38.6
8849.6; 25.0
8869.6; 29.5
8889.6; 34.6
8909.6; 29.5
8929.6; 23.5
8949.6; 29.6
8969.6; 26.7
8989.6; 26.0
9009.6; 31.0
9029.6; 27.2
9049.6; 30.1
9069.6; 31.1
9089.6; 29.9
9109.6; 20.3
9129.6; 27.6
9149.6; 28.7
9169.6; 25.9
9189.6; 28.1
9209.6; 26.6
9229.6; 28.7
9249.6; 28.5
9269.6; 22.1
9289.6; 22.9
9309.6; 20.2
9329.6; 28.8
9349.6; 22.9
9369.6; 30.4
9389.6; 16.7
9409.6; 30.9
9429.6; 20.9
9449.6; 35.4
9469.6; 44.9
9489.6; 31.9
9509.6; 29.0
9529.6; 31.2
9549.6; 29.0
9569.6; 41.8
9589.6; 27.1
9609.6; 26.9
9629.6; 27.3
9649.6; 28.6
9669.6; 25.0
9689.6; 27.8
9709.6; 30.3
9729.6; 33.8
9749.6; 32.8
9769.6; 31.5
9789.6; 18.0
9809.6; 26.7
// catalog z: 0.792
